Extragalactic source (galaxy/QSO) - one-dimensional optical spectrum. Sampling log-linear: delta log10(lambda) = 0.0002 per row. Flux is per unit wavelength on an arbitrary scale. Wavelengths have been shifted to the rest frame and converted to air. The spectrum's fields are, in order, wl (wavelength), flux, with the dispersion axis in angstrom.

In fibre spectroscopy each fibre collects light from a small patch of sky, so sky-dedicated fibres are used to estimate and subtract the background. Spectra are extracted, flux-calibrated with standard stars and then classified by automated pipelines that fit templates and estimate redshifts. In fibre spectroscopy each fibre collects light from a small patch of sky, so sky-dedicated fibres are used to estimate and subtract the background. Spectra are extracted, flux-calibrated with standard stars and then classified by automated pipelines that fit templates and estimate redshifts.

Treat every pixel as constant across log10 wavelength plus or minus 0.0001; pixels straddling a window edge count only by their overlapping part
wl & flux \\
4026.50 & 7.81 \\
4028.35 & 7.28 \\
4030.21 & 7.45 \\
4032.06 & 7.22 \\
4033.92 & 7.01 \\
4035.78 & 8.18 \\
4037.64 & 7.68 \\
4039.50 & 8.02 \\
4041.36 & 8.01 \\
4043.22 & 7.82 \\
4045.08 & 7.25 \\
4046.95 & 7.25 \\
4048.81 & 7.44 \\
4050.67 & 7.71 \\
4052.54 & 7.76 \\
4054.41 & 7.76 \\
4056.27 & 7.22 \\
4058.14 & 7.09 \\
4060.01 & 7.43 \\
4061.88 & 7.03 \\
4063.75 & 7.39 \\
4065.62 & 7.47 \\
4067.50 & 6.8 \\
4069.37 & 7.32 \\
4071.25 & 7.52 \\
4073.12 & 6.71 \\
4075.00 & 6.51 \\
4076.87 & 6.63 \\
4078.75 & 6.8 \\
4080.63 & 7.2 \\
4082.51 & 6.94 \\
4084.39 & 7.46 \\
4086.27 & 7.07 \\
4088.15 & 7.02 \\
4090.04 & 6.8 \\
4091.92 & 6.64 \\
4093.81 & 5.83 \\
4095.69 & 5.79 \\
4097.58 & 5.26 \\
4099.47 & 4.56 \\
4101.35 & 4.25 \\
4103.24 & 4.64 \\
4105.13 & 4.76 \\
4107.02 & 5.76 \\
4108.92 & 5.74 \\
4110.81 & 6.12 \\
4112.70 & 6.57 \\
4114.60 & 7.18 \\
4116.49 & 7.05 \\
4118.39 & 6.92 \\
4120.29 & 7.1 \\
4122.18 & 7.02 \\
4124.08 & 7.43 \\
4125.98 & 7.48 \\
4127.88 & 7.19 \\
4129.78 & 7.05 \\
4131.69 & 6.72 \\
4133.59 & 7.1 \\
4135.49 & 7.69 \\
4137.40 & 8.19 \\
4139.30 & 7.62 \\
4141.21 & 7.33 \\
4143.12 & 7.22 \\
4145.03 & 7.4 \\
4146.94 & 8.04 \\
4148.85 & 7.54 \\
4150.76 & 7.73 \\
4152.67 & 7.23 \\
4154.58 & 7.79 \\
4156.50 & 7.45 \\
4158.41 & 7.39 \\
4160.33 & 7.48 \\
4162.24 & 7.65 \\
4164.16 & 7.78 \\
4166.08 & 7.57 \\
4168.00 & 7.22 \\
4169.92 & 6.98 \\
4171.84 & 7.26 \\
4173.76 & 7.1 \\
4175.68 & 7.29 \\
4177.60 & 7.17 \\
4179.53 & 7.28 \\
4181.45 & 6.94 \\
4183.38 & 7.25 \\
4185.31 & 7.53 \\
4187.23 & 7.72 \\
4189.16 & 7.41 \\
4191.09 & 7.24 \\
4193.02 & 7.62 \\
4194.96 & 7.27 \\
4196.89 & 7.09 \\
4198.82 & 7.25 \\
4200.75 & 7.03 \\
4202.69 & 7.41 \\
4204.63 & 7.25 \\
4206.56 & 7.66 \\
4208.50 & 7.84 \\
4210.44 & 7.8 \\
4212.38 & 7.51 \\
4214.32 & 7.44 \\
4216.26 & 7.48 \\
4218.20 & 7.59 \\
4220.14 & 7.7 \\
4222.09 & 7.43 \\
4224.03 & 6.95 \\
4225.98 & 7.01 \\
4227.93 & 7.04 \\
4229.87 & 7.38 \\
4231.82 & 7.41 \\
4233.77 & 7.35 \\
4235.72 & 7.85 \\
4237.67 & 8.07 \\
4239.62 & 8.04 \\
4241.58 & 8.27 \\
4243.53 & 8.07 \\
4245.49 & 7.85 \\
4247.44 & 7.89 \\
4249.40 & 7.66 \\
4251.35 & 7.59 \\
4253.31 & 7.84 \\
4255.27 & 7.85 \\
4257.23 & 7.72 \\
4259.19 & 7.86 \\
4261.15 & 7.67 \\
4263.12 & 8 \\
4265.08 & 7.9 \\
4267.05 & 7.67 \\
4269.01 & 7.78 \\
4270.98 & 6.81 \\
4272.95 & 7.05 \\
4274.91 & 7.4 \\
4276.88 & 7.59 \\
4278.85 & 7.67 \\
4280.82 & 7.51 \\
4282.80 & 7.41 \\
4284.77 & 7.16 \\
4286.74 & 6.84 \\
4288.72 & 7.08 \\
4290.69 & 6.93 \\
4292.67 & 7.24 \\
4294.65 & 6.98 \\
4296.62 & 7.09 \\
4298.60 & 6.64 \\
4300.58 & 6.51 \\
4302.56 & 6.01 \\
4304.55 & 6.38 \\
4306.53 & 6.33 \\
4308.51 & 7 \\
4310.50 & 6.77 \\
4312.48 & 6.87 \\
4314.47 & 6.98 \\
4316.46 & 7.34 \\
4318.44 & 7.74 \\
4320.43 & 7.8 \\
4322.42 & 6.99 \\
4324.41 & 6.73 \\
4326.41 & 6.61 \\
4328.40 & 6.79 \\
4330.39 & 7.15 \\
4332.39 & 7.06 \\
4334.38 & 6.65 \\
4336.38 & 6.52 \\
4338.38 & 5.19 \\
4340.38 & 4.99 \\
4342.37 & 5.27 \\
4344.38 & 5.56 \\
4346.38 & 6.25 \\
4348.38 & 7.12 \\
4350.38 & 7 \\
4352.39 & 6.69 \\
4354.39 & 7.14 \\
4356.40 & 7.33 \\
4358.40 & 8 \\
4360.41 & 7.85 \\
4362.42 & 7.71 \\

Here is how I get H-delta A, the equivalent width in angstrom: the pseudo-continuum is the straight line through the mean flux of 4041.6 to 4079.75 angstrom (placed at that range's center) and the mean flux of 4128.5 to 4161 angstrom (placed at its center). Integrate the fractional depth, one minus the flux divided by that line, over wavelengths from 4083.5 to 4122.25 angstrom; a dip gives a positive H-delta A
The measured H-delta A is 6.39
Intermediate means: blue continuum 7.26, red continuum 7.46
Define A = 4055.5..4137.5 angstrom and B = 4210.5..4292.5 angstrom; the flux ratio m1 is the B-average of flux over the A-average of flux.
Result 1.13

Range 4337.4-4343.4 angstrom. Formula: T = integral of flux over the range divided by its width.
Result 5.15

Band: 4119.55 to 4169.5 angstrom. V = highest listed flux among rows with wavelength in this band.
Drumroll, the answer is 8.19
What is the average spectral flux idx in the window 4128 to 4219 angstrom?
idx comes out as 7.41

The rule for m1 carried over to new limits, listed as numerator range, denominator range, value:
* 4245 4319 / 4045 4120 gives 1.09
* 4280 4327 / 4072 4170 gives 1.01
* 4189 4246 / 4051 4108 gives 1.14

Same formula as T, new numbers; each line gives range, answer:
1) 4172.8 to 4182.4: 7.16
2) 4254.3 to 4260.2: 7.81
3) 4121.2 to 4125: 7.23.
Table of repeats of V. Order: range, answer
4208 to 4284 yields 8.27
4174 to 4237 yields 7.85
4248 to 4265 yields 8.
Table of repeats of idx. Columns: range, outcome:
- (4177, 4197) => 7.33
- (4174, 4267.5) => 7.54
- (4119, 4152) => 7.4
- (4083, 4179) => 6.9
